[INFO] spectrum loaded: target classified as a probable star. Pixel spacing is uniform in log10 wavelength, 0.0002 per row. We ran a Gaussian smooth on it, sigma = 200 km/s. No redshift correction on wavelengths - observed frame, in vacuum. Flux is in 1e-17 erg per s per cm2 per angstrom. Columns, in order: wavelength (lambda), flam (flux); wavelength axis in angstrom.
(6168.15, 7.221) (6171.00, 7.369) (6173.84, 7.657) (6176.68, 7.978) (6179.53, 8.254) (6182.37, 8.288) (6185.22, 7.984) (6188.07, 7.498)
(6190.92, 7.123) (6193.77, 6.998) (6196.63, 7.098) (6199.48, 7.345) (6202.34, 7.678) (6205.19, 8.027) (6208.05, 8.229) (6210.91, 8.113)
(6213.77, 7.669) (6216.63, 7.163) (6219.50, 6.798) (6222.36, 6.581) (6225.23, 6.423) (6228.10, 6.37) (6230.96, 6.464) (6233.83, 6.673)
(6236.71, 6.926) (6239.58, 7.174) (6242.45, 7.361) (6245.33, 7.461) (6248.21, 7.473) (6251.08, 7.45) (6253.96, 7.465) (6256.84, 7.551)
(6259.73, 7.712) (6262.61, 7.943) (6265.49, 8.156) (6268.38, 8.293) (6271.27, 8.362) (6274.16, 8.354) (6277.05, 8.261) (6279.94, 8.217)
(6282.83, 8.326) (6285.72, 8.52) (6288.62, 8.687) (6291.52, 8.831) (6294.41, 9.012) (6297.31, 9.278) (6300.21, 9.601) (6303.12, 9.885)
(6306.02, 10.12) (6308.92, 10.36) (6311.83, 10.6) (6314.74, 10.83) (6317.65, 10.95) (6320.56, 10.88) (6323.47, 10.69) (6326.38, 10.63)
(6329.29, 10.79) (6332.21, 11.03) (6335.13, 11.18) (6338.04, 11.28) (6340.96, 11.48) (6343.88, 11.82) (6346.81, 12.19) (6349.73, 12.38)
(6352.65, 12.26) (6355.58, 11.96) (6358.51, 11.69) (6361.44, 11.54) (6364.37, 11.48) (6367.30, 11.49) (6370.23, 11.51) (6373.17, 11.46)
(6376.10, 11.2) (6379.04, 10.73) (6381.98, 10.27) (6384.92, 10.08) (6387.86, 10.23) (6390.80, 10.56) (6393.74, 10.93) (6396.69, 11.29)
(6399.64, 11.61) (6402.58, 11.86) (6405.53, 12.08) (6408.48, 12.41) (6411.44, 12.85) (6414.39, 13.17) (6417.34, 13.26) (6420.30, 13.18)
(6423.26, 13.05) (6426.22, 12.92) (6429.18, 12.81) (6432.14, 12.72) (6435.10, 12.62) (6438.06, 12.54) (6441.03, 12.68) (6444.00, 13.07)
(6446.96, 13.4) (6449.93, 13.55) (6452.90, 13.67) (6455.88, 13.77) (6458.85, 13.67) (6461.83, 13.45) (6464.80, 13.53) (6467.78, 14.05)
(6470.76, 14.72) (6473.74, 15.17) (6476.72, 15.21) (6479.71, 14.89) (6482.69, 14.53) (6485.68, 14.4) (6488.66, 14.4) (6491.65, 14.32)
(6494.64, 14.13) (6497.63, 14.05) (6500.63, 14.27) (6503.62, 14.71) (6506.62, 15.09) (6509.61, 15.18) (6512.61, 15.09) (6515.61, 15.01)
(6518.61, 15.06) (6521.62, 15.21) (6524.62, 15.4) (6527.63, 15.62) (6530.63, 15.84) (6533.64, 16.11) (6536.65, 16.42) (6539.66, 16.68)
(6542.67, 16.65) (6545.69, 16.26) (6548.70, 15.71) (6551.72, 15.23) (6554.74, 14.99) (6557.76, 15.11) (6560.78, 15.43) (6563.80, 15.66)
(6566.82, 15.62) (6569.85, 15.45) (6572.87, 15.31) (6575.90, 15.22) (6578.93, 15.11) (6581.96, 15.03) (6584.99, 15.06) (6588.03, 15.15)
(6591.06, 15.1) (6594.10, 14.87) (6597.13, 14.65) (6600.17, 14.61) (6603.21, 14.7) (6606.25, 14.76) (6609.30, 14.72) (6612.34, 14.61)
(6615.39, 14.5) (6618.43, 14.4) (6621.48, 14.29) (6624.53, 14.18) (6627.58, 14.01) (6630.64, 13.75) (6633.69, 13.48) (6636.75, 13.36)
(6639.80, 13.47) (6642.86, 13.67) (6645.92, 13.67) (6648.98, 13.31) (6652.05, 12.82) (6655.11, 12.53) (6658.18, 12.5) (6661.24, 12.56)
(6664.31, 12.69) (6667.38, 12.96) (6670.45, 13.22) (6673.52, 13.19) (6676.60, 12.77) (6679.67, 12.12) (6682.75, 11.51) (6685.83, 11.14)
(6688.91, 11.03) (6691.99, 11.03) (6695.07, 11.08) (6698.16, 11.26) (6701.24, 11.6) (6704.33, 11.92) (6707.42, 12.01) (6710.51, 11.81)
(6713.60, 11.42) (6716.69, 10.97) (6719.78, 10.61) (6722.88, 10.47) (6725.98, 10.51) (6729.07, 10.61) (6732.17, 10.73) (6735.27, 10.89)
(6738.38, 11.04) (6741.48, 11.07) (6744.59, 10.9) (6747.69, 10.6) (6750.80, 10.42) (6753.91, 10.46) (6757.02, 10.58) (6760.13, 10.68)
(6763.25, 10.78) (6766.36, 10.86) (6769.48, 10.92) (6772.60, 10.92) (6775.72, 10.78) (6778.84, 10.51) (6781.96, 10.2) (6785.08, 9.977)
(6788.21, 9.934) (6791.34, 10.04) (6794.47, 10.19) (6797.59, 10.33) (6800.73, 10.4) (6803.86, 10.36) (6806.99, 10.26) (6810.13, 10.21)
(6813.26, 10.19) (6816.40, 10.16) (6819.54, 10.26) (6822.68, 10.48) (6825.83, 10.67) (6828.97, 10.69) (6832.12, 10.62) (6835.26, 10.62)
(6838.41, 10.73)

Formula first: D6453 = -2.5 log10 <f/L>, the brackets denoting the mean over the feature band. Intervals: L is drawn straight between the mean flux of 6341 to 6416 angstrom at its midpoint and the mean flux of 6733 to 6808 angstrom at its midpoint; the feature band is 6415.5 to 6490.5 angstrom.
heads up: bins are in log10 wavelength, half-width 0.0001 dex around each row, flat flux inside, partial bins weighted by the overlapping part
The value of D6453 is -0.20 mag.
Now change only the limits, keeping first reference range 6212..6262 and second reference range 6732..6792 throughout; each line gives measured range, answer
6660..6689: -0.228 mag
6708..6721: -0.099 mag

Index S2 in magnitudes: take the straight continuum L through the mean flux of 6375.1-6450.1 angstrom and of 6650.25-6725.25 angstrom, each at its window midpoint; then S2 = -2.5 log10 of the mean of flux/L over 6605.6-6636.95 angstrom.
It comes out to -0.19 mag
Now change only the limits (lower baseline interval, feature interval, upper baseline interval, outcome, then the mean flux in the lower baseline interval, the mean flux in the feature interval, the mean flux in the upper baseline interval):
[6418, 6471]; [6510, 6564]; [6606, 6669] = -0.16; 13.3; 15.6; 13.6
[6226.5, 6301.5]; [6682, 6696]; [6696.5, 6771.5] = -0.05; 7.92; 11.1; 11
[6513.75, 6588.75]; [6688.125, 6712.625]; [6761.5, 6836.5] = 0.09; 15.5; 11.5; 10.4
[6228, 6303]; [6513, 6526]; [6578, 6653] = -0.20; 7.99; 15.2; 14.3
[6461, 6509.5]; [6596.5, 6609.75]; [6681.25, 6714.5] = -0.15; 14.5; 14.7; 11.4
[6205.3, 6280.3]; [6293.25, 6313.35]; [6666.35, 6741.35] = -0.22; 7.49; 9.85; 11.5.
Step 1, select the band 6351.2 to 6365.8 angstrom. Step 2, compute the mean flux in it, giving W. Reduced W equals 11.8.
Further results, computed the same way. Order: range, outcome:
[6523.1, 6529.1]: 15.5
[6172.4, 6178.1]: 7.82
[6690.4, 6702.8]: 11.2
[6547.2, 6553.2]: 15.5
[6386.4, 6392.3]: 10.4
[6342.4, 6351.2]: 12.1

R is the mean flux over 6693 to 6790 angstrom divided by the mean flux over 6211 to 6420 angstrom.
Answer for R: 1.11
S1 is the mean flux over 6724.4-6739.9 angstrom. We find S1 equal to 10.8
